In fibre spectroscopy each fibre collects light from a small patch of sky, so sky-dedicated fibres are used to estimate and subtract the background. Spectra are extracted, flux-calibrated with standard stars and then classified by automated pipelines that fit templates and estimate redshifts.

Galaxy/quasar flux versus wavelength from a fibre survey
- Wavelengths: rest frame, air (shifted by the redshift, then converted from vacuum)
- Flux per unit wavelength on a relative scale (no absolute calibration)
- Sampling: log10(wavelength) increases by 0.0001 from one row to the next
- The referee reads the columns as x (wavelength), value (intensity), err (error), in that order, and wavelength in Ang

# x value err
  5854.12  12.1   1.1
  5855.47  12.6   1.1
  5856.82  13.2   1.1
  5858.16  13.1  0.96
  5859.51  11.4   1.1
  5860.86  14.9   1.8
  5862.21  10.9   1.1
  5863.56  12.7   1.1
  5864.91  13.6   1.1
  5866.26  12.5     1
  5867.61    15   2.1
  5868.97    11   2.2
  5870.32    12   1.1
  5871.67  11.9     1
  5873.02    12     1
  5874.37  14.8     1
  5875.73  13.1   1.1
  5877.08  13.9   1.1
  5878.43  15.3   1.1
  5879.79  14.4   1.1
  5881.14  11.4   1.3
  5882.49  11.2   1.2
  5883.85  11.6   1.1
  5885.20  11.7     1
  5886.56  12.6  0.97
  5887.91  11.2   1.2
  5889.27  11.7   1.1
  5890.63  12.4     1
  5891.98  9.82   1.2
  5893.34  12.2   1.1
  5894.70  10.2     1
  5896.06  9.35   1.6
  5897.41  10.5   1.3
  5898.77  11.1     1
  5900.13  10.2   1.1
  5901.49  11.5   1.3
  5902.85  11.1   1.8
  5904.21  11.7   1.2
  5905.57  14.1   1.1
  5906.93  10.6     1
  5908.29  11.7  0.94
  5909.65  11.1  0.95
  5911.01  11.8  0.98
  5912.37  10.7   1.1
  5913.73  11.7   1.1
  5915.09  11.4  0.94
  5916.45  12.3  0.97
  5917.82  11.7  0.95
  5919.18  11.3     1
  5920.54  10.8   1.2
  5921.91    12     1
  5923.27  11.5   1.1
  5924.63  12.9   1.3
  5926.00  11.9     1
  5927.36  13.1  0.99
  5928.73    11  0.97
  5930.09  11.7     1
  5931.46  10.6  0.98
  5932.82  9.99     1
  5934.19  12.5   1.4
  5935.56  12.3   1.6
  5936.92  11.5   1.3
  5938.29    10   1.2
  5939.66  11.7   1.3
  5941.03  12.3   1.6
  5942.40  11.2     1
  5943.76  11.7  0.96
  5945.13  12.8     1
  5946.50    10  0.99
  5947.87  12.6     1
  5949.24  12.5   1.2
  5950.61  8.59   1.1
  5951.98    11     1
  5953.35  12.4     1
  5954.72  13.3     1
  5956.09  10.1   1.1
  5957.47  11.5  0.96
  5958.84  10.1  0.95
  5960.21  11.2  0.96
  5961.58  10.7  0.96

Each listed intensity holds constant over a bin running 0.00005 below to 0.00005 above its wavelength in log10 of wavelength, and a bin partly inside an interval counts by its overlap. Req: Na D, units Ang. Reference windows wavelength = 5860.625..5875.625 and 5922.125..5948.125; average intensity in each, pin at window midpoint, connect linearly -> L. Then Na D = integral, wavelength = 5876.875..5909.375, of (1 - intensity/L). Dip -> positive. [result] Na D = 1.8 Ang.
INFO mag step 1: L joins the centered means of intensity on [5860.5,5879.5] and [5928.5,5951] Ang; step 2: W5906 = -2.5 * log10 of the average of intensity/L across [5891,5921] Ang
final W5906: 0.09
